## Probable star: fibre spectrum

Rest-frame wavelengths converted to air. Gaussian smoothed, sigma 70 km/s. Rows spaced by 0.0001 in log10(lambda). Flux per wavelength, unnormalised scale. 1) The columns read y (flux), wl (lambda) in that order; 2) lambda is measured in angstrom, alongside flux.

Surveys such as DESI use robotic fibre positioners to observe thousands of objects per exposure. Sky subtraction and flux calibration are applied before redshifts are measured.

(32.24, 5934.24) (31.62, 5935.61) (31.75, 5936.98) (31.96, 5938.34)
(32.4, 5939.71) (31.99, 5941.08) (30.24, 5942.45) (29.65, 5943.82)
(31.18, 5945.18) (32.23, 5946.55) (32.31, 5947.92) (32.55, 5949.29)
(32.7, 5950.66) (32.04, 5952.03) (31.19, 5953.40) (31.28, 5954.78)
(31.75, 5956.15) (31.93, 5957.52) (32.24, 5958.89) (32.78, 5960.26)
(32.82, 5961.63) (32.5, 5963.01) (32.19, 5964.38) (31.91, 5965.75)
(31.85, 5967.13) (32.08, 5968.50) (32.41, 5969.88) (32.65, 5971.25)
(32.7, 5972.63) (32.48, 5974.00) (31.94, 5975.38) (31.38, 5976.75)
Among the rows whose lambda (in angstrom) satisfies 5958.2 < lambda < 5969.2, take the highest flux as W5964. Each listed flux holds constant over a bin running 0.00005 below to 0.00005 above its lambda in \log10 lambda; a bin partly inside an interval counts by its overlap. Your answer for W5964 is 32.82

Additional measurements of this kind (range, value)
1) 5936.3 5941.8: 32.4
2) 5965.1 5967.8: 31.91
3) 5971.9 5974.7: 32.7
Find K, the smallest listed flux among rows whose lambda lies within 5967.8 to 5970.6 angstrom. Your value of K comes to 32.08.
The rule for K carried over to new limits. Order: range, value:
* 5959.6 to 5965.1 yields 32.19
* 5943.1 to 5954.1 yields 29.65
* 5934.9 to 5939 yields 31.62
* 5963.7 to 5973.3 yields 31.85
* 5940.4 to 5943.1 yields 30.24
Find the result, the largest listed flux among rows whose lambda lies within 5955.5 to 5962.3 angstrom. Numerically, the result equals 32.82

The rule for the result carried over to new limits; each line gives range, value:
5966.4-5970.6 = 32.41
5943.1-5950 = 32.55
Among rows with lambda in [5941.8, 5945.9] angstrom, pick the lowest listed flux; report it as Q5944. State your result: 29.65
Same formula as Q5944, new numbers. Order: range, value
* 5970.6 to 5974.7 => 32.48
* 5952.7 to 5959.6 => 31.19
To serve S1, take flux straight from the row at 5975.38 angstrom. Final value 31.94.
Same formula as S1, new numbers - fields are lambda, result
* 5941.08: 31.99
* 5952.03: 32.04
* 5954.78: 31.28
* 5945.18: 31.18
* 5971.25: 32.65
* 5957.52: 31.93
